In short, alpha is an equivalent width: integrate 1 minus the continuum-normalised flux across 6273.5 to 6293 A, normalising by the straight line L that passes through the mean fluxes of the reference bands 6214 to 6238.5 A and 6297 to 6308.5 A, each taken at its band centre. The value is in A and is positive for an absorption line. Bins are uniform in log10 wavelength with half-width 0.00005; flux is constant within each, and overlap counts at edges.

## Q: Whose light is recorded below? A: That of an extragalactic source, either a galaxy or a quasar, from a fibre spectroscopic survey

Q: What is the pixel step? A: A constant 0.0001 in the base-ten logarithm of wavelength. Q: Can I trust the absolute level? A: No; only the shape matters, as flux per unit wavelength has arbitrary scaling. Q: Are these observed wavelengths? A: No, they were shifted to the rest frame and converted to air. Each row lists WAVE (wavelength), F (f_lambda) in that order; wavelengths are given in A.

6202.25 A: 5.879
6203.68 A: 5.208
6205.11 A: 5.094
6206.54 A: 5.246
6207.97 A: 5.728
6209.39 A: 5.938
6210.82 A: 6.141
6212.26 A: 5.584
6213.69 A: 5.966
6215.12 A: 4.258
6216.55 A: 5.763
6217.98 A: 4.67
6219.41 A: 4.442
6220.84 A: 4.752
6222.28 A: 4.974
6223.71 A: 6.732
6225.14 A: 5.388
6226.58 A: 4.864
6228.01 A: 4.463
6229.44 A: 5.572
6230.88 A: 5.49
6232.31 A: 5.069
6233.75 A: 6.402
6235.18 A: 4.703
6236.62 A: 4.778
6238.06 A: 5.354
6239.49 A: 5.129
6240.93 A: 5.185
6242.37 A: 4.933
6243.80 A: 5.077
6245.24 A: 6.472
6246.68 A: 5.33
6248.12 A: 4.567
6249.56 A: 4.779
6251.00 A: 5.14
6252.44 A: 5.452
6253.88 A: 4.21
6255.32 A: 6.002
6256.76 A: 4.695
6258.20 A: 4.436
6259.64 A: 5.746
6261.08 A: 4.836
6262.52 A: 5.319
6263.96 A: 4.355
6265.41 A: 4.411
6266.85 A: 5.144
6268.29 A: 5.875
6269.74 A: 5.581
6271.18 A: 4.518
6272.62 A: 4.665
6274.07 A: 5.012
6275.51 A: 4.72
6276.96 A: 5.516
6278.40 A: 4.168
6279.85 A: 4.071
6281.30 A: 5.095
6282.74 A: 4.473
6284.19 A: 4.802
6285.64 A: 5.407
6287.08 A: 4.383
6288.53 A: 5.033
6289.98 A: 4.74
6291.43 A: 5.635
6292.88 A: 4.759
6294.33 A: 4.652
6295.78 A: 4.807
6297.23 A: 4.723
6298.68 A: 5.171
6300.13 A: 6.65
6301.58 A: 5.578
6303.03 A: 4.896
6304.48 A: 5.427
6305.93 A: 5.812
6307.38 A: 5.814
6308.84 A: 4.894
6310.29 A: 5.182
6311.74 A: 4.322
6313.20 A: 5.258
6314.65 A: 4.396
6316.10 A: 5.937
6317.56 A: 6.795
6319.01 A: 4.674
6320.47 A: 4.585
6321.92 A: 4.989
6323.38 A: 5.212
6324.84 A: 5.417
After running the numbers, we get 2.1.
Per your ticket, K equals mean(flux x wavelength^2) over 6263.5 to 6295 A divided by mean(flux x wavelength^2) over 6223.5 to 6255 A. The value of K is 0.9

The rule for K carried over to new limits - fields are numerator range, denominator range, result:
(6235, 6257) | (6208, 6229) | 0.98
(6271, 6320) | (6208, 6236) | 0.97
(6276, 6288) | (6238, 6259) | 0.94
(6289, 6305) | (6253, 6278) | 1.05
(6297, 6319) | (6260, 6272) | 1.09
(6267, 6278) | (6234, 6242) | 1.01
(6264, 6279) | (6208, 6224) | 0.94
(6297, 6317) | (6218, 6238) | 1.05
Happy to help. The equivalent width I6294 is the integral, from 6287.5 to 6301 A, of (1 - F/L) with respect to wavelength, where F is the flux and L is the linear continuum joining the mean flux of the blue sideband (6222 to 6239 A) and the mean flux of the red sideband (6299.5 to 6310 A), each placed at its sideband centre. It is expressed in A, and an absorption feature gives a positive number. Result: 1.0 A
